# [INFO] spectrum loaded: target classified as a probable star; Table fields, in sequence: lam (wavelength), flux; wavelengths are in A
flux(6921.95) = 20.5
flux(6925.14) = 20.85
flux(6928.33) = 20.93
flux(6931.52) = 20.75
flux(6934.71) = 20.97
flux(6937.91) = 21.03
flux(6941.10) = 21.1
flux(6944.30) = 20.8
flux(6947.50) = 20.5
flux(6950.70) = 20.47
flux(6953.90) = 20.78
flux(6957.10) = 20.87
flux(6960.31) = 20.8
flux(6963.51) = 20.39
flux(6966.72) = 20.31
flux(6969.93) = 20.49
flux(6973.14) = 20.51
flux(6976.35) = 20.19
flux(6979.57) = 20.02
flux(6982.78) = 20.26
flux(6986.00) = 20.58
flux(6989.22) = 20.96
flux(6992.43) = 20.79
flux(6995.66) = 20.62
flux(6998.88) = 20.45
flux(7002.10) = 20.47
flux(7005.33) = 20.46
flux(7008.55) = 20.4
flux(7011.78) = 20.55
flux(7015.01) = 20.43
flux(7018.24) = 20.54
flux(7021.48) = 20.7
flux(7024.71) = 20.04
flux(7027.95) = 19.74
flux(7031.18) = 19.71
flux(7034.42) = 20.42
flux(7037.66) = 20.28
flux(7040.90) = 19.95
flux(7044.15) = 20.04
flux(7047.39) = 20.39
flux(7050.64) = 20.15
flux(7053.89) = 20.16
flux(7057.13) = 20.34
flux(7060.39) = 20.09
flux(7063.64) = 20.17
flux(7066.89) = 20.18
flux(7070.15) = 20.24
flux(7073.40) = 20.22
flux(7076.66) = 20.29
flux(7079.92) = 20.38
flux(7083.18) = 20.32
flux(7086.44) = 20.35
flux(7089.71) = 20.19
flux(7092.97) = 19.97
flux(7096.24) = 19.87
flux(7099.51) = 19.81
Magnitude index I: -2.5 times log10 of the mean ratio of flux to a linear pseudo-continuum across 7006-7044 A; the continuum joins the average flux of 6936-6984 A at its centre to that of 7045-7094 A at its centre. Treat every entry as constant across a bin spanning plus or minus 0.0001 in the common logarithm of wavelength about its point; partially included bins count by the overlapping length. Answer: 0.01 mag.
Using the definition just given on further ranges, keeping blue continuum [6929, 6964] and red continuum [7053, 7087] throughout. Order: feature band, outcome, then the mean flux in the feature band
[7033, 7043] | 0.01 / 20.2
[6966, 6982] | 0.02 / 20.3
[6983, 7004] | 0.00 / 20.6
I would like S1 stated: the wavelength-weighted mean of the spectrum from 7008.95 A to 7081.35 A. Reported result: 20.2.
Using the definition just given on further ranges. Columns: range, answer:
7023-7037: 20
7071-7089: 20.3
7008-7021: 20.5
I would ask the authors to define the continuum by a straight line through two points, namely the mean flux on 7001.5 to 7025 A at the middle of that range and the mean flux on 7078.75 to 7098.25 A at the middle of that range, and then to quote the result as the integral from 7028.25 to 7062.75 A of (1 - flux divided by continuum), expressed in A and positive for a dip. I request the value 0.3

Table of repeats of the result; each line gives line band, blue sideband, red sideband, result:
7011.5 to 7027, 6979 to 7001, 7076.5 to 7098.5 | 0.02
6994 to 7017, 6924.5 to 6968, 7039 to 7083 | -0.01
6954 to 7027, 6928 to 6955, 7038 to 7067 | 0.13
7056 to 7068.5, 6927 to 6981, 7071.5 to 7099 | 0.05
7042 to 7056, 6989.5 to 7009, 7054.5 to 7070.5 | 0.07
